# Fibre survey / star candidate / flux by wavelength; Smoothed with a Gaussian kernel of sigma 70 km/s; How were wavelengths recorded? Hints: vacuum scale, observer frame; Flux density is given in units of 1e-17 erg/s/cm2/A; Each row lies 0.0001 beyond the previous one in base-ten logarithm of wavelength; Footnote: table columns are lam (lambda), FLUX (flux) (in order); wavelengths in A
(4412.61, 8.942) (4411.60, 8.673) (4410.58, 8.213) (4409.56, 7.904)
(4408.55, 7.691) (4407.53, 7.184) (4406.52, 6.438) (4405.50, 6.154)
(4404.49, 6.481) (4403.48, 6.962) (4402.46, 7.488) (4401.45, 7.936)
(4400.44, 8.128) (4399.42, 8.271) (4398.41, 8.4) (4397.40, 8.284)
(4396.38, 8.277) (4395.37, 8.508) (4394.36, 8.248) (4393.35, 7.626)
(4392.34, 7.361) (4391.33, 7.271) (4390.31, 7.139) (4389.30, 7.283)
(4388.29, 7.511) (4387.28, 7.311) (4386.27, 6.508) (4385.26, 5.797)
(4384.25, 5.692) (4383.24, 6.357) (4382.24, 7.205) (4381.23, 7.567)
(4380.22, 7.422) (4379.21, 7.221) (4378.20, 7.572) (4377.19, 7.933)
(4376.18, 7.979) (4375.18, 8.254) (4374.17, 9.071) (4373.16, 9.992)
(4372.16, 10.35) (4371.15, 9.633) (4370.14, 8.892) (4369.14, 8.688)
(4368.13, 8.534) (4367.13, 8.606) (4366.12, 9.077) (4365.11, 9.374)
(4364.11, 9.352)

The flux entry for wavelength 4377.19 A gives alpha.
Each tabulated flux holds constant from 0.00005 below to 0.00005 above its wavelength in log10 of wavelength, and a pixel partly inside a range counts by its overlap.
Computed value 7.933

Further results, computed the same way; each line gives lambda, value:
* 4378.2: 7.572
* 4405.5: 6.154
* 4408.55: 7.691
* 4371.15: 9.633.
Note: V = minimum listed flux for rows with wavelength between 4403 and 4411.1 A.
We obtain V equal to 6.154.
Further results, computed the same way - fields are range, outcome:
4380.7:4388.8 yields 5.692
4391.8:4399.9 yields 7.361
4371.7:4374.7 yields 9.071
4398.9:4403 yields 7.488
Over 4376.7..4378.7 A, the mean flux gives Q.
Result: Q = 7.74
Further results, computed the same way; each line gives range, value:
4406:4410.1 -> 7.3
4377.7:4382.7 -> 7.39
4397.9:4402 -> 8.19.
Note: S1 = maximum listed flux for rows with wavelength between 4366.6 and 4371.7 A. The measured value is 9.633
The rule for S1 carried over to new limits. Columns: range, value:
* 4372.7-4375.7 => 9.992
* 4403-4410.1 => 7.904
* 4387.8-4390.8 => 7.511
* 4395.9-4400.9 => 8.4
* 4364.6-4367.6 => 9.374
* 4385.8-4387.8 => 7.311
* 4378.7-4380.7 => 7.422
